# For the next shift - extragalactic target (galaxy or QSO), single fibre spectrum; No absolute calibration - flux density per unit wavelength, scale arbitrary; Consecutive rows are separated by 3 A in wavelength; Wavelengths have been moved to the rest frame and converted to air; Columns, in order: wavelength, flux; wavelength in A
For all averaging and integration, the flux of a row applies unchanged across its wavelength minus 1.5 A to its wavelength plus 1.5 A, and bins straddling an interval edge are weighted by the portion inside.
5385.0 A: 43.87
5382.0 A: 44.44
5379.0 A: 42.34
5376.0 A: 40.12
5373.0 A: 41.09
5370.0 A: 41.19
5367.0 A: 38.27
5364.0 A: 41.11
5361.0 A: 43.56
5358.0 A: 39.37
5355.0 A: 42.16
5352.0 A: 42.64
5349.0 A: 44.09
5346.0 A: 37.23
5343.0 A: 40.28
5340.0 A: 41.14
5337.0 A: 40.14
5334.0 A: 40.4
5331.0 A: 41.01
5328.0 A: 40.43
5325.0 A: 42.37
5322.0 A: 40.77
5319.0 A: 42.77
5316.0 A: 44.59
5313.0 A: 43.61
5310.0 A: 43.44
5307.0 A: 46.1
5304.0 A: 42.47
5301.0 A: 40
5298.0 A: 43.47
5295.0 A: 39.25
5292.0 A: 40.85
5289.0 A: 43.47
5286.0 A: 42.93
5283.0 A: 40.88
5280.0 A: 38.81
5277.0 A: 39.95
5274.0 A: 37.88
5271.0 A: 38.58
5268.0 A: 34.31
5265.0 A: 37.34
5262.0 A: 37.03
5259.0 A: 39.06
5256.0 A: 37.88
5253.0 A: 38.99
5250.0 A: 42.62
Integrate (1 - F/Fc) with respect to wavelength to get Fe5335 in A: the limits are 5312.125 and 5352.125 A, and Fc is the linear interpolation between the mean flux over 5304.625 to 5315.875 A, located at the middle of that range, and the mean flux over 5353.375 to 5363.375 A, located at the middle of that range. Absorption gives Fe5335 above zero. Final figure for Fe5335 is 1.5 A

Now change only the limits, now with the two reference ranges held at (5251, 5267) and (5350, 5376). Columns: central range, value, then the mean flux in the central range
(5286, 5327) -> -3.2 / 42.5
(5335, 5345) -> 0.0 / 40.3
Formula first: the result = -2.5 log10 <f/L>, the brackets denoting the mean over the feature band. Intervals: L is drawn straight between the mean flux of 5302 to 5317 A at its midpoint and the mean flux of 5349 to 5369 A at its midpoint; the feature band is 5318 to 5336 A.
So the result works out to 0.05 mag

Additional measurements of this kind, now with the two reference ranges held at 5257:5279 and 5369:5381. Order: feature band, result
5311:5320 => -0.11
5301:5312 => -0.12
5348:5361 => -0.04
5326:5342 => -0.02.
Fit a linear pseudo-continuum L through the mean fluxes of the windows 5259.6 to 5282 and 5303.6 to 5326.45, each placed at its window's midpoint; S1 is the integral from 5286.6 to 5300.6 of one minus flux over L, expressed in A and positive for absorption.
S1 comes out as -0.4 A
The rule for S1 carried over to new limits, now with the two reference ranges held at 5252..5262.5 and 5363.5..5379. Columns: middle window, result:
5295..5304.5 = -0.57 A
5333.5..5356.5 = -0.60 A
